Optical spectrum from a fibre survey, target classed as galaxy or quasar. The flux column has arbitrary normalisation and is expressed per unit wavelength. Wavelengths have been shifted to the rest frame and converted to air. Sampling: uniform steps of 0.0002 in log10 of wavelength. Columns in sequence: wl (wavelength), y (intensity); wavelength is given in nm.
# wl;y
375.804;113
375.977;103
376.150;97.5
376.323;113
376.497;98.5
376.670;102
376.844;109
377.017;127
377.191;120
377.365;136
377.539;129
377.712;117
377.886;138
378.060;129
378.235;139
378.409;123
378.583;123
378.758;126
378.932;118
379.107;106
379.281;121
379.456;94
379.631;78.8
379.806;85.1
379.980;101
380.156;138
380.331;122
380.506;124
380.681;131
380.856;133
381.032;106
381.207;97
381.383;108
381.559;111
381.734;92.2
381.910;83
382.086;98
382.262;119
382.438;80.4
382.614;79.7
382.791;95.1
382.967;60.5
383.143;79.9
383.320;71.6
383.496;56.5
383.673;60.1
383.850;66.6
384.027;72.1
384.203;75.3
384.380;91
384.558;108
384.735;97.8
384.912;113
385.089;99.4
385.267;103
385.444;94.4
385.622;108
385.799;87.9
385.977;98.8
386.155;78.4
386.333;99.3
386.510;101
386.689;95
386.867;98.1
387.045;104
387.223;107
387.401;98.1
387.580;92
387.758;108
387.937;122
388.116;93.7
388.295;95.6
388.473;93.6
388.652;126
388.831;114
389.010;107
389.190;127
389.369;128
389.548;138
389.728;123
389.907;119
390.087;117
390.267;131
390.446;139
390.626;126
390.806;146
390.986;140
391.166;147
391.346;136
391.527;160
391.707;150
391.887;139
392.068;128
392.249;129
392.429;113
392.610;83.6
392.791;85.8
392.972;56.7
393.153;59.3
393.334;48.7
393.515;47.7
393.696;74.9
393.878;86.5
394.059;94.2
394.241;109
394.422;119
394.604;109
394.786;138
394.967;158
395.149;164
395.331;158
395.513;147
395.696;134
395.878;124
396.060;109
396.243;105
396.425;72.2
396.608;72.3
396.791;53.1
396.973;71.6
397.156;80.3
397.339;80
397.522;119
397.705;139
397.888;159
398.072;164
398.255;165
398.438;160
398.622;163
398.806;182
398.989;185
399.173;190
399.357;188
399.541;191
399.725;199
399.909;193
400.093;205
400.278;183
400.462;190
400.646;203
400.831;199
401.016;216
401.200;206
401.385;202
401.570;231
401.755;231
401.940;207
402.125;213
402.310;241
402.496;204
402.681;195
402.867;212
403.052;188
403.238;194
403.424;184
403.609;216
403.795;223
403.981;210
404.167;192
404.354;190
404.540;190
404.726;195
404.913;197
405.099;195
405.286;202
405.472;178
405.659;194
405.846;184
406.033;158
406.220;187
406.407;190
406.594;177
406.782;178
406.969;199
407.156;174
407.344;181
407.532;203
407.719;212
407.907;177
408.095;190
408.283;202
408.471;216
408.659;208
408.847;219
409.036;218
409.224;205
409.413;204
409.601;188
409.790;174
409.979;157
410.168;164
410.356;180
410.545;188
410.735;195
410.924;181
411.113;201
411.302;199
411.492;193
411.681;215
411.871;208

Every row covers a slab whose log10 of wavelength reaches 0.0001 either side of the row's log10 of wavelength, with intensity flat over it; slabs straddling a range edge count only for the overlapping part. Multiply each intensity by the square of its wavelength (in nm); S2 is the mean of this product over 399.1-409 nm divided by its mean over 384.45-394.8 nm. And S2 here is 2.0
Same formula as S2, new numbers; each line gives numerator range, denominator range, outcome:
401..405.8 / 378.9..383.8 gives 2.33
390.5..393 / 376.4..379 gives 1.11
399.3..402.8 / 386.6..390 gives 1.99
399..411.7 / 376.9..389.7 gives 2.11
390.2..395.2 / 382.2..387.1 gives 1.34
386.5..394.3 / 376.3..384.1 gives 1.11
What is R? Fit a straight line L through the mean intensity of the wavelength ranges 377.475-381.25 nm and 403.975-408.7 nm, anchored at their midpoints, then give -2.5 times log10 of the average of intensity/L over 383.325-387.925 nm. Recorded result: 0.407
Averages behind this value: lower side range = 117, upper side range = 191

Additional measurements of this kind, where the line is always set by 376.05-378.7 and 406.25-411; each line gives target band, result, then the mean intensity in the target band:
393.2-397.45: 0.49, 102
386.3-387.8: 0.38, 100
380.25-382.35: 0.17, 110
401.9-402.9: -0.20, 212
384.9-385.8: 0.34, 101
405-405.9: -0.04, 191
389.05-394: 0.31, 114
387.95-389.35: 0.31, 110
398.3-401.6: -0.13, 193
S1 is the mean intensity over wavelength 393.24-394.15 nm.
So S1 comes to 70.4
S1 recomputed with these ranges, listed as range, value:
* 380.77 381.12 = 119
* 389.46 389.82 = 130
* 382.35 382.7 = 80.1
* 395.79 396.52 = 102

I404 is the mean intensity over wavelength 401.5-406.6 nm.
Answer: 199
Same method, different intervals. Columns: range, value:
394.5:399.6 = 135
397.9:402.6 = 196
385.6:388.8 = 100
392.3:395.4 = 100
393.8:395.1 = 118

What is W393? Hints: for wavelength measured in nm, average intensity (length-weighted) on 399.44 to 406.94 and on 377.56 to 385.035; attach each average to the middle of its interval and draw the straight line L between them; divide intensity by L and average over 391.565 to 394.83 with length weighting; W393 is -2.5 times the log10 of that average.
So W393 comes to 0.48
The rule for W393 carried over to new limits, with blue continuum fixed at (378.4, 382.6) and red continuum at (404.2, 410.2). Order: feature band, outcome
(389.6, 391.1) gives 0.067 mag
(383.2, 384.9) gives 0.446 mag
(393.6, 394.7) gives 0.460 mag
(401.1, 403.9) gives -0.188 mag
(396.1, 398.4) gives 0.432 mag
